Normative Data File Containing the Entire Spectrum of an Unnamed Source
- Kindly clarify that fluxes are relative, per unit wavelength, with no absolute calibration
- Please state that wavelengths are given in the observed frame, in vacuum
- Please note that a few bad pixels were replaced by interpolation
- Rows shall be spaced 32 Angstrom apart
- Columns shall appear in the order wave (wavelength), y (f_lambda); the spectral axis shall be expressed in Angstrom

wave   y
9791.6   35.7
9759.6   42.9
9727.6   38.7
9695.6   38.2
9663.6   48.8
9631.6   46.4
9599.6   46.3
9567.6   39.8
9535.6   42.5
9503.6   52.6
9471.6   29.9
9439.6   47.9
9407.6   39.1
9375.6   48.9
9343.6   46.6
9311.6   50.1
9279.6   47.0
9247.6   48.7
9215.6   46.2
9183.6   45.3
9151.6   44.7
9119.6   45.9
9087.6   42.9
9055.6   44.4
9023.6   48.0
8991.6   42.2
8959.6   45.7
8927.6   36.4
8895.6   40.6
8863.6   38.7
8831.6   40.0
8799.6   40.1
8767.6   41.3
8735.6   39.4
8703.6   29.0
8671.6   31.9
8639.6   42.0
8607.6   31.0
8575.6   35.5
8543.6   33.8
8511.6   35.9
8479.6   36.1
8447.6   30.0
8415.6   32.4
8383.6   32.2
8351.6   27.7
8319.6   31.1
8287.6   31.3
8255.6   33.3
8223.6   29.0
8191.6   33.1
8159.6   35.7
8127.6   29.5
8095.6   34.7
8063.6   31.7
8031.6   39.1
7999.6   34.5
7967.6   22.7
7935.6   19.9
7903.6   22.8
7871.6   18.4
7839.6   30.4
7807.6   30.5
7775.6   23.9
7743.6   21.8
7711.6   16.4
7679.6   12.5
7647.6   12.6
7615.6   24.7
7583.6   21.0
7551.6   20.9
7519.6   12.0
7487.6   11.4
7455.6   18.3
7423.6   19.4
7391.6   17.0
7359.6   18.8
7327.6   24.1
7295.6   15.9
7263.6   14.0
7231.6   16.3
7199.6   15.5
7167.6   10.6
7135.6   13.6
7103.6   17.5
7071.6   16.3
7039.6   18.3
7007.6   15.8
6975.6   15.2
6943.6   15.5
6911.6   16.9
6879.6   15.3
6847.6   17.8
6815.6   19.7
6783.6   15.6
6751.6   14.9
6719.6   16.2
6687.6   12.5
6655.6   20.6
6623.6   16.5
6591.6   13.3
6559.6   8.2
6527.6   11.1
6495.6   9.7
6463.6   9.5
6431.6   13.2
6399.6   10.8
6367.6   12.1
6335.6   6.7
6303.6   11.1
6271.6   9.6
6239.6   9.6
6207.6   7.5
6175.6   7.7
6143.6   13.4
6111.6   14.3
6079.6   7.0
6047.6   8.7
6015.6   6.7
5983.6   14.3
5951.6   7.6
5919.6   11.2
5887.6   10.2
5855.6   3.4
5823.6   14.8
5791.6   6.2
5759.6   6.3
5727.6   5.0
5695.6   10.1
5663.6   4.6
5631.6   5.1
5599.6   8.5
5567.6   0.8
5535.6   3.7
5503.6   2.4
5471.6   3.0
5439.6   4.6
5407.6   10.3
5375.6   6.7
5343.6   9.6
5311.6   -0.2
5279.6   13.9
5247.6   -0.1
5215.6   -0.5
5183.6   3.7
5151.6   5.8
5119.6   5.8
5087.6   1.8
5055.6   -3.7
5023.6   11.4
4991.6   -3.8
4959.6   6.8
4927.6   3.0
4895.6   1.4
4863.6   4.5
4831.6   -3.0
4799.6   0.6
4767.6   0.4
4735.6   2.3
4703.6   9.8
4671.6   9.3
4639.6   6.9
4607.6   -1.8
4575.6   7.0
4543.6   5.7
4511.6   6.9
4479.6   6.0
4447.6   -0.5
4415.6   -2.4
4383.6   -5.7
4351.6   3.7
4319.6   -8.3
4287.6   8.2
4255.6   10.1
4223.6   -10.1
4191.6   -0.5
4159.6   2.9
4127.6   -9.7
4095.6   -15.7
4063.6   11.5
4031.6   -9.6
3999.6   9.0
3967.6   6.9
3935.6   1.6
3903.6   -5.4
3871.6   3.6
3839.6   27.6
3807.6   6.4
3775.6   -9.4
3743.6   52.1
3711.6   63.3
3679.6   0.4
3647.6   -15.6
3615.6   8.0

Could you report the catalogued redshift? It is 1.00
